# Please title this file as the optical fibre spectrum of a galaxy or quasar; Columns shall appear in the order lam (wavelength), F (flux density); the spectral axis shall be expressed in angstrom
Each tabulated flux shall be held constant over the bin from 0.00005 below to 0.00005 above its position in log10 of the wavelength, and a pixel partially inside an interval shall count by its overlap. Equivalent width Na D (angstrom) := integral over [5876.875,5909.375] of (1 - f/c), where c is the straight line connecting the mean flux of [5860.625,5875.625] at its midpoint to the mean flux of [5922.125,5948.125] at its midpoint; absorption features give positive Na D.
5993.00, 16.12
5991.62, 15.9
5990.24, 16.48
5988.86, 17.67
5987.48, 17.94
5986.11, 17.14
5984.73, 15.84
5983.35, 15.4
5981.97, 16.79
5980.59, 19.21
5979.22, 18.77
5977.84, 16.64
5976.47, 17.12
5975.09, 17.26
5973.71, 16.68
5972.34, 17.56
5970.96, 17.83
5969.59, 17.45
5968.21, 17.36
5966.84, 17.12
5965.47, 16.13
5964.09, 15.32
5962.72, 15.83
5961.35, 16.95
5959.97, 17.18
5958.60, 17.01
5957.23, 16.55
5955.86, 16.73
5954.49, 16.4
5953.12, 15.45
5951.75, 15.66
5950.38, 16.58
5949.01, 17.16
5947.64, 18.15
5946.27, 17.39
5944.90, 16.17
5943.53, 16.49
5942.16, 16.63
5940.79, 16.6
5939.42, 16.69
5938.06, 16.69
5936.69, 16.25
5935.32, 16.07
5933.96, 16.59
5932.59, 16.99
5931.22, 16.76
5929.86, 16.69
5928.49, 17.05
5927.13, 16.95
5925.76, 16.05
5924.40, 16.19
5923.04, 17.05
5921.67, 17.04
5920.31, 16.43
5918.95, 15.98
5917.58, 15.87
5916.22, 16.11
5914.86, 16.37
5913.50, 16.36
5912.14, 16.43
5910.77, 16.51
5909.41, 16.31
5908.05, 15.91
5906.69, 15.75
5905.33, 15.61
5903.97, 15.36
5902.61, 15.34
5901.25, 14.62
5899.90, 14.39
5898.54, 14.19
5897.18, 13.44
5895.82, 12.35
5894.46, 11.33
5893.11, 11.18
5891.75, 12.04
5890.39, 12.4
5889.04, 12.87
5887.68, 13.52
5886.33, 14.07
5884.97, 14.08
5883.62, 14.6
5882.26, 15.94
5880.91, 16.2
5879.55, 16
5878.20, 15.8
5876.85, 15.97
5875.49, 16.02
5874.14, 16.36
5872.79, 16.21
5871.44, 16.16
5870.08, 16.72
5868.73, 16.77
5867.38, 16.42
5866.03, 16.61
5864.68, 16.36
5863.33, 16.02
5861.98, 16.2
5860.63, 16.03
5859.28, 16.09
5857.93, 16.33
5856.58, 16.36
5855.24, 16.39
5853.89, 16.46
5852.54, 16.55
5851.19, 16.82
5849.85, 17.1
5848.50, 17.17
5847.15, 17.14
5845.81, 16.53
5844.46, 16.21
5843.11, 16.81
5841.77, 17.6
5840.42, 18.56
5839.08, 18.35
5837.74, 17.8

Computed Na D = 4.3 angstrom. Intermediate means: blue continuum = 16.4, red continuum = 16.7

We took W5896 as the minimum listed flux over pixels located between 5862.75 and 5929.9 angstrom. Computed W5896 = 11.18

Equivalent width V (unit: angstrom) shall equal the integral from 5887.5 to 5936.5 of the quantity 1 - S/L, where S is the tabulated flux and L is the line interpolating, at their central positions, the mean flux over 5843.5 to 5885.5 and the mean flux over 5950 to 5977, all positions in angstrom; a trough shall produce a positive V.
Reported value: 3.47 angstrom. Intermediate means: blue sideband 16.3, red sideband 16.7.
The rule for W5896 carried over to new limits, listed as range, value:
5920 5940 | 16.05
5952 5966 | 15.32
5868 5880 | 15.8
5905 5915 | 15.61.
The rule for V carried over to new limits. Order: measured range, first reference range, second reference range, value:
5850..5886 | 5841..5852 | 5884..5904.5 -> -1.9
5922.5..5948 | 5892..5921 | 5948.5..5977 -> -1.3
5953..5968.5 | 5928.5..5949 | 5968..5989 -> 0.5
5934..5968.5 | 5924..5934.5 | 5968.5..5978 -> 0.8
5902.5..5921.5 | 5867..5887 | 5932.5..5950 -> 0.3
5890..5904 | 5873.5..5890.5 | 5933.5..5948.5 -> 2.0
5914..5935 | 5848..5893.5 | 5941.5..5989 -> -0.2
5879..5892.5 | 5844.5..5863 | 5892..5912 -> 0.9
